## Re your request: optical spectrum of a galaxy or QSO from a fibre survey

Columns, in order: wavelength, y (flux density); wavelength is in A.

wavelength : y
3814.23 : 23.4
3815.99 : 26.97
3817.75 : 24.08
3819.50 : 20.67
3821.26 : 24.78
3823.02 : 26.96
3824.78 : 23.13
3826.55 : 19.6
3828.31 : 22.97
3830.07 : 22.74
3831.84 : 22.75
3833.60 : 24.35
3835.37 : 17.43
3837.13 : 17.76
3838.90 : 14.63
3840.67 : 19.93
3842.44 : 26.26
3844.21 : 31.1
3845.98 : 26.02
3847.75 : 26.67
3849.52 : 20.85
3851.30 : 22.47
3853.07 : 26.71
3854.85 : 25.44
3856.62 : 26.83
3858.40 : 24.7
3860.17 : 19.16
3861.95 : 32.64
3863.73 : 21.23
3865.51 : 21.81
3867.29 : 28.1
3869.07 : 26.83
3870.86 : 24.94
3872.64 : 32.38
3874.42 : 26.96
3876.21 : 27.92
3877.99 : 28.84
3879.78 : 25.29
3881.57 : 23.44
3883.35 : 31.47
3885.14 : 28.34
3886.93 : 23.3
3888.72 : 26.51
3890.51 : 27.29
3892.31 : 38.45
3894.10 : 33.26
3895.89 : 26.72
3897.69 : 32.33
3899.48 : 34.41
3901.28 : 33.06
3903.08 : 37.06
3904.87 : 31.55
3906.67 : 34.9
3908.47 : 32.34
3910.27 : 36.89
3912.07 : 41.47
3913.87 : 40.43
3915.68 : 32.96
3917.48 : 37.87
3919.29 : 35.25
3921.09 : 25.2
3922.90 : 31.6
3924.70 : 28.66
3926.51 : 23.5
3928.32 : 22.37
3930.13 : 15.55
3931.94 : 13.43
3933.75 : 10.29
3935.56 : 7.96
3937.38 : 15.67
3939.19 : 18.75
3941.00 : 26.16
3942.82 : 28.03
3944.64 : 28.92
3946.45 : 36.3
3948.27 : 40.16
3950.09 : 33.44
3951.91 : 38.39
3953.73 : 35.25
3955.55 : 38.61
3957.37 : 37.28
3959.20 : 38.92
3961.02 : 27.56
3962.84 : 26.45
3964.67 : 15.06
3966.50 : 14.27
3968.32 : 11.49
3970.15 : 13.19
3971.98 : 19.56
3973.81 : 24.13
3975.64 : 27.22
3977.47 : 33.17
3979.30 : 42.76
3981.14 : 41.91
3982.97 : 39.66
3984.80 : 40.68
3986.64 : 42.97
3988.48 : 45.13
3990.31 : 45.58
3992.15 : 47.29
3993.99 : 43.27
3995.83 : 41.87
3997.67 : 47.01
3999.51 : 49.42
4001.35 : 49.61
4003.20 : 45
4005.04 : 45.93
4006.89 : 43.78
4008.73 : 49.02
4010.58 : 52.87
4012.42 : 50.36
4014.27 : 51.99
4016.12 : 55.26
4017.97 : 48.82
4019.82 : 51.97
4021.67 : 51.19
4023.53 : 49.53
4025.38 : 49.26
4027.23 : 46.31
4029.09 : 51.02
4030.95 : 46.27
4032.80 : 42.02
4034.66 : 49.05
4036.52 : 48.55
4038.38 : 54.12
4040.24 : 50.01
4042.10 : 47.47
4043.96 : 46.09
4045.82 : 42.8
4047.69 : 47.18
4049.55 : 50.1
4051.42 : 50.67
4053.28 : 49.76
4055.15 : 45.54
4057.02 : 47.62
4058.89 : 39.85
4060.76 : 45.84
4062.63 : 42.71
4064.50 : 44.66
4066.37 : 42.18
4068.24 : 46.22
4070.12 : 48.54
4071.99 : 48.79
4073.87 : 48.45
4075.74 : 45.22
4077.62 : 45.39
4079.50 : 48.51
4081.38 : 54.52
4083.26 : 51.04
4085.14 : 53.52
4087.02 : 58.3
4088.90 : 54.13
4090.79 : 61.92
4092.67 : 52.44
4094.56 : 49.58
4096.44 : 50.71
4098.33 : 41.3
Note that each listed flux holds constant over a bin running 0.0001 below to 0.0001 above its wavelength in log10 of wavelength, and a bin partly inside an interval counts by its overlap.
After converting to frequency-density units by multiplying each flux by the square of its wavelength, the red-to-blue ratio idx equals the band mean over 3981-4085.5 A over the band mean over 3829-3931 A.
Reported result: 1.84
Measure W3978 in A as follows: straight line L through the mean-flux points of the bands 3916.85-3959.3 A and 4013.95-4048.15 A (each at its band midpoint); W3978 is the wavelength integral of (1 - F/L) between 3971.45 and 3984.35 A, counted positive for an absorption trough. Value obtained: 1.2 A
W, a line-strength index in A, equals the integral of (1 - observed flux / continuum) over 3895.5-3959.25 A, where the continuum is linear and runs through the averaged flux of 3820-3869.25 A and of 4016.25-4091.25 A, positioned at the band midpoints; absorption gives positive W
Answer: 6.4 A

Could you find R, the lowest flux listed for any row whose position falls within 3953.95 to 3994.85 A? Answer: 11.49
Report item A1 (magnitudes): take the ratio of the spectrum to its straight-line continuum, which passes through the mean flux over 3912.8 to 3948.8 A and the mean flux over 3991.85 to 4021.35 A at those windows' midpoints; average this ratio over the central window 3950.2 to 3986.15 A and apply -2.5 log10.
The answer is 0.22 mag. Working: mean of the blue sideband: 25.9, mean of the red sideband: 48.4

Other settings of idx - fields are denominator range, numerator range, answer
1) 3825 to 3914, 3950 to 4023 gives 1.52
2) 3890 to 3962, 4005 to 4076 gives 1.68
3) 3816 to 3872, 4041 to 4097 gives 2.30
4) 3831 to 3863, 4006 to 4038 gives 2.28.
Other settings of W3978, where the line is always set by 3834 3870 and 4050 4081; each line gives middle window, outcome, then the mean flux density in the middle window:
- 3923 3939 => 7.0 A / 18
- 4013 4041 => -4.9 A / 49.7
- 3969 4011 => -1.6 A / 40.2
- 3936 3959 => 2.0 A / 31.2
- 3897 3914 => -3.3 A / 35.3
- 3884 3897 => -0.6 A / 29.2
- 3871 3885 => -0.7 A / 27.9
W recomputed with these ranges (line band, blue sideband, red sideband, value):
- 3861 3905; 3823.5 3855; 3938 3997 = -4.6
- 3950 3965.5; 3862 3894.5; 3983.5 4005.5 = 2.8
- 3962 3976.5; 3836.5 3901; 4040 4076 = 7.1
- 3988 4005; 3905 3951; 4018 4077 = -3.0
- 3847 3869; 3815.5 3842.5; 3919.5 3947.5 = -2.6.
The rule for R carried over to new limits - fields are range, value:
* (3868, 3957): 7.96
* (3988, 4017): 41.87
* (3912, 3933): 13.43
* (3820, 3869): 14.63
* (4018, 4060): 39.85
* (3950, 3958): 33.44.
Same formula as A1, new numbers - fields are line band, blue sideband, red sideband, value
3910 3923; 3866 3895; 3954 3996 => -0.18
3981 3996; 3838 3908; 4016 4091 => -0.06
